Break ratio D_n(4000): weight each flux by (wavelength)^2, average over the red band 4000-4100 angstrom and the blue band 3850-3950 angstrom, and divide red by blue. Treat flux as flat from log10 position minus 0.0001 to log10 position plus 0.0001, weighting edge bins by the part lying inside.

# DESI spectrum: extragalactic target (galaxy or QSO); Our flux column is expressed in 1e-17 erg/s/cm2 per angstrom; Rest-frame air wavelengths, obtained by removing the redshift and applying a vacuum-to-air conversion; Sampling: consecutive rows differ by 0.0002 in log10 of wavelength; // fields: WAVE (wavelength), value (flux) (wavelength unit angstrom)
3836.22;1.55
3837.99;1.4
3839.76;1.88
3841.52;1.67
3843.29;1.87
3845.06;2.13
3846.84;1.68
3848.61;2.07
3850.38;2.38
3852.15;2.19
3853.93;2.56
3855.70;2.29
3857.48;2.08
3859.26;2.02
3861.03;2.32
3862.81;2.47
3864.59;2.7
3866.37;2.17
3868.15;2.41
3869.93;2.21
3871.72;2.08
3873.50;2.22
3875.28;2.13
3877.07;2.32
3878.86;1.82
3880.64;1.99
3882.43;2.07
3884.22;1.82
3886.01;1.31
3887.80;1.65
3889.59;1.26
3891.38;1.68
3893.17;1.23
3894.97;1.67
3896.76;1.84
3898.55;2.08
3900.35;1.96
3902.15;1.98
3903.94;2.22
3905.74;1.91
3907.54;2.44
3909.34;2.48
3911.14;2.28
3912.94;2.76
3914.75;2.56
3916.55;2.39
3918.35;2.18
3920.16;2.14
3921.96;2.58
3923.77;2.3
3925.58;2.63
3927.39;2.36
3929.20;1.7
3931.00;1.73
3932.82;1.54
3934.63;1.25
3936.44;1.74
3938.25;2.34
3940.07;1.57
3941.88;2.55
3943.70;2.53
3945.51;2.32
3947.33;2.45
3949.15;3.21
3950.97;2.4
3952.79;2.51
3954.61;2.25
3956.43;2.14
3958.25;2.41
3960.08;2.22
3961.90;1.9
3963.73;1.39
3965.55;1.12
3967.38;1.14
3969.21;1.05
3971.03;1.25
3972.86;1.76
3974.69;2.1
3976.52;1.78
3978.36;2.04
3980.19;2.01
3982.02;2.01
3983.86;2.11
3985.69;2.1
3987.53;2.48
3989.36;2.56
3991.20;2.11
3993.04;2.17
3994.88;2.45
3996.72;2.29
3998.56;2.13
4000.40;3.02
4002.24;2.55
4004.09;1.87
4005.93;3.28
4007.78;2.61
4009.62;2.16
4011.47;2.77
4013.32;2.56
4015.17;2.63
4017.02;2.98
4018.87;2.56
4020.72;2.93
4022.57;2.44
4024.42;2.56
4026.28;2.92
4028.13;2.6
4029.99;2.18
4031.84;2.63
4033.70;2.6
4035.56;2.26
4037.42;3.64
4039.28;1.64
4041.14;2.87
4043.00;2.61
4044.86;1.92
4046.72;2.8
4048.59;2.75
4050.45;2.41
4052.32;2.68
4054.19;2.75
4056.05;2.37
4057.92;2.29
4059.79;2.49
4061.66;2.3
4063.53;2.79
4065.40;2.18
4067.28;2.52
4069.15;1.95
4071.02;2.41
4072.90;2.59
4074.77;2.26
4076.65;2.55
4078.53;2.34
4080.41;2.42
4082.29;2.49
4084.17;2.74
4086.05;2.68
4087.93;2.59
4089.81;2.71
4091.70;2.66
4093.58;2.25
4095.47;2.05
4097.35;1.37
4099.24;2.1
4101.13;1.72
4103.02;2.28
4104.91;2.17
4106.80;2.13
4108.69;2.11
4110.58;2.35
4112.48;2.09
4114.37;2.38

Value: 1.3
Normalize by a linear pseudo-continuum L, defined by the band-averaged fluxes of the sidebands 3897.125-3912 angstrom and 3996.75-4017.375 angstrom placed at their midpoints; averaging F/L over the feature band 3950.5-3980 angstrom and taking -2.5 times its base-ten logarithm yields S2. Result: 0.29 mag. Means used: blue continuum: 2.16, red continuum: 2.57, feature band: 1.84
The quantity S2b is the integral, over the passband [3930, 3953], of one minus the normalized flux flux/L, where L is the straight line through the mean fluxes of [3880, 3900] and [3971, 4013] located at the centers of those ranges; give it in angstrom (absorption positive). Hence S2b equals -1.9 angstrom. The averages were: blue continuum 1.69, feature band 2.15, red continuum 2.27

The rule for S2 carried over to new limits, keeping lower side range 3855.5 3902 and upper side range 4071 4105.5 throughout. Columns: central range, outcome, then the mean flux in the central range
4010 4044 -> -0.17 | 2.62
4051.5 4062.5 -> -0.09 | 2.48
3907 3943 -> -0.06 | 2.17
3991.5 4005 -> -0.08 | 2.34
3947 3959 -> -0.18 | 2.48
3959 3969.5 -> 0.37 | 1.51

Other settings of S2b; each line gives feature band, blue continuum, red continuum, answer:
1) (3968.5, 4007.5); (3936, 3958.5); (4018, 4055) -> 4.76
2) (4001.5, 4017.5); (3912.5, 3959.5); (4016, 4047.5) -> -0.48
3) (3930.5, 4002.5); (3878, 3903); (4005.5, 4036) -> 5.97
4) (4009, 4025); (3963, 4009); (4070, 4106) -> -3.64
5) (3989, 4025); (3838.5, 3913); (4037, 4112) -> -4.12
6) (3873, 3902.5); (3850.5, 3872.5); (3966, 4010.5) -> 5.77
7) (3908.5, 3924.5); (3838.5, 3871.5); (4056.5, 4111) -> -1.47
